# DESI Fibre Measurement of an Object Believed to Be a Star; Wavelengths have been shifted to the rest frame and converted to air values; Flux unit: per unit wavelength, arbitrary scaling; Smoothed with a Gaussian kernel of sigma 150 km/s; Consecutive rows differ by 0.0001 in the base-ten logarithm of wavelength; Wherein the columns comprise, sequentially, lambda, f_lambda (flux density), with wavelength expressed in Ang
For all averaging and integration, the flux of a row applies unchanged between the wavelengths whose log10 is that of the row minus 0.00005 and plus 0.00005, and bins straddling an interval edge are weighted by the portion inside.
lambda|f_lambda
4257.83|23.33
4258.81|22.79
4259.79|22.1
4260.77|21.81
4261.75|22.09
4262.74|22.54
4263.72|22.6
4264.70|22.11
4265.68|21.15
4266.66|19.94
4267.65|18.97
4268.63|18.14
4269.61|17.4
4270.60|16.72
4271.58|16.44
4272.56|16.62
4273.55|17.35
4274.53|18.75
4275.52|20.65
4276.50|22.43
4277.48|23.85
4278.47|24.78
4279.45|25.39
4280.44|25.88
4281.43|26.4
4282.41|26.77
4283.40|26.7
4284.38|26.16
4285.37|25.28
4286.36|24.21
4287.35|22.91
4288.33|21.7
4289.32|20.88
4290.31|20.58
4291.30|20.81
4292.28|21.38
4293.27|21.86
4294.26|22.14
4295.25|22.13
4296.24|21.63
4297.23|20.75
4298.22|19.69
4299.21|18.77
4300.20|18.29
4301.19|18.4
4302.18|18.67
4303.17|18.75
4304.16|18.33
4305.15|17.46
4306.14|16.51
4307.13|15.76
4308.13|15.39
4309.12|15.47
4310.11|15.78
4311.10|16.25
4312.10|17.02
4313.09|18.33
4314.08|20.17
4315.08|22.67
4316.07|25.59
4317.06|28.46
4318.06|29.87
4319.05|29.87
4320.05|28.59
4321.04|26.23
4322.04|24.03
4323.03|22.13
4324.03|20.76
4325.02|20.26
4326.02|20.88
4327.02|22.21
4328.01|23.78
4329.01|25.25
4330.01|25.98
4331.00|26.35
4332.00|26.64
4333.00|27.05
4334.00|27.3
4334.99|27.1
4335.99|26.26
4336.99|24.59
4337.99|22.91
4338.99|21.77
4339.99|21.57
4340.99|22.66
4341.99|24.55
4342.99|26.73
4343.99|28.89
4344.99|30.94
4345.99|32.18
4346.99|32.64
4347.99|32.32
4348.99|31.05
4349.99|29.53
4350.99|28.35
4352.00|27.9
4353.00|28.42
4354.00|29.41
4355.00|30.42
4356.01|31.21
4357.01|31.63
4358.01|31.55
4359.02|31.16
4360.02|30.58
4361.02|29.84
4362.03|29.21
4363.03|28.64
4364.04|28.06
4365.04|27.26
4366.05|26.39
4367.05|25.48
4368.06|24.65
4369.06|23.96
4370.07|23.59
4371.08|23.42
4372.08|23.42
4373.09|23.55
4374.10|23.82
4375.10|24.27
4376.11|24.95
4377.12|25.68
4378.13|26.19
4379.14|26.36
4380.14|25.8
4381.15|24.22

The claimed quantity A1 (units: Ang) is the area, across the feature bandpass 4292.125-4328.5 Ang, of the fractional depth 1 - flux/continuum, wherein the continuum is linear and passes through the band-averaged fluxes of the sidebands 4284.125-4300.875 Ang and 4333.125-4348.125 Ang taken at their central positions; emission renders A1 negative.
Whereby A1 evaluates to 4.0 Ang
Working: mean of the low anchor 21.6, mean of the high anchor 26.7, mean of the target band 20.9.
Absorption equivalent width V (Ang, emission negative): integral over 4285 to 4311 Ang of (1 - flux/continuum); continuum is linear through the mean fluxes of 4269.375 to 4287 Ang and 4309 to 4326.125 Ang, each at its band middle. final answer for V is 3.2 Ang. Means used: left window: 22.4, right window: 22.5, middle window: 19.7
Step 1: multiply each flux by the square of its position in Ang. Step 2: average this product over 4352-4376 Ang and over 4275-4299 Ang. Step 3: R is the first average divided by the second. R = 1.2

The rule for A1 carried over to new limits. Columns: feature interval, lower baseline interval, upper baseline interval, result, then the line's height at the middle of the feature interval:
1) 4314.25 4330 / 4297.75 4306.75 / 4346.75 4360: -1.2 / 23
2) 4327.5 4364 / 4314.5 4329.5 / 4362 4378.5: -4.3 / 25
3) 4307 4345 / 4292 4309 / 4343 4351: 2.9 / 25.4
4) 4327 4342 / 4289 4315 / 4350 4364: 0.3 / 25.3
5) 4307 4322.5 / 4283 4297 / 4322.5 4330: 0.4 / 22.5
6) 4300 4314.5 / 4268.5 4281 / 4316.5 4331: 3.8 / 23.4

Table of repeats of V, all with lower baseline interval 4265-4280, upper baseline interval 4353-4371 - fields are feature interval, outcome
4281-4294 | -1.31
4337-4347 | 0.14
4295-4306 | 1.63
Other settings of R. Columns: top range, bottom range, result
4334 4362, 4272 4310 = 1.39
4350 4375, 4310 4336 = 1.17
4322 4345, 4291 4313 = 1.33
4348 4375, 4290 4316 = 1.50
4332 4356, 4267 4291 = 1.30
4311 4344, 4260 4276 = 1.27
